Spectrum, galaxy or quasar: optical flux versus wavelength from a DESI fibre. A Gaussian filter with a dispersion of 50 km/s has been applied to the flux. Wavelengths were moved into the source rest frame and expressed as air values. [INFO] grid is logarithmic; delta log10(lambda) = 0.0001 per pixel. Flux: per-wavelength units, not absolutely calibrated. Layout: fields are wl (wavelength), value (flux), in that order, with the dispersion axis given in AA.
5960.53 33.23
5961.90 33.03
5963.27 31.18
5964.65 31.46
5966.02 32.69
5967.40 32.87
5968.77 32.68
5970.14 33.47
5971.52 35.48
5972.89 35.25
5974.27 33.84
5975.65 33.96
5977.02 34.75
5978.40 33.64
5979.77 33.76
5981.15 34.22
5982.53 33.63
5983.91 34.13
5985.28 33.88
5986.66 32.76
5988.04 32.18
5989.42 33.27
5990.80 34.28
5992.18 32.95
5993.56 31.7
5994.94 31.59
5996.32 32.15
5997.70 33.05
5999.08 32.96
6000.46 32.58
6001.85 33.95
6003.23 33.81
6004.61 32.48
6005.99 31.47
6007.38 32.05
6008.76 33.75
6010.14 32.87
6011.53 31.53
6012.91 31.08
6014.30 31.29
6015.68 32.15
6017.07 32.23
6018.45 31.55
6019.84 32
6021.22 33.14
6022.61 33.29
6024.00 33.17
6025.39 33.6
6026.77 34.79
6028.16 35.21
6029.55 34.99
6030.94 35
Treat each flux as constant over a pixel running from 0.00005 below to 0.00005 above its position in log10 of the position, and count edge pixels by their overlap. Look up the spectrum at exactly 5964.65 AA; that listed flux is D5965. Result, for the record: 31.46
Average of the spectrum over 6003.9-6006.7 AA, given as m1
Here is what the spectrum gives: 32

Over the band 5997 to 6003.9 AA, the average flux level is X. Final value 33.3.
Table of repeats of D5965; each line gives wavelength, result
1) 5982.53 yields 33.63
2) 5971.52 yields 35.48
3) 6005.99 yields 31.47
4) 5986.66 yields 32.76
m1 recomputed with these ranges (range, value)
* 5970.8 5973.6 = 35.3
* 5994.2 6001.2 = 32.5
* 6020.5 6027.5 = 33.6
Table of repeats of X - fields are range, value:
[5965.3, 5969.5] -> 32.8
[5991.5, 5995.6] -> 32.1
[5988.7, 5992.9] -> 33.5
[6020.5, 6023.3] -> 33.2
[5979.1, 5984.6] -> 33.9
